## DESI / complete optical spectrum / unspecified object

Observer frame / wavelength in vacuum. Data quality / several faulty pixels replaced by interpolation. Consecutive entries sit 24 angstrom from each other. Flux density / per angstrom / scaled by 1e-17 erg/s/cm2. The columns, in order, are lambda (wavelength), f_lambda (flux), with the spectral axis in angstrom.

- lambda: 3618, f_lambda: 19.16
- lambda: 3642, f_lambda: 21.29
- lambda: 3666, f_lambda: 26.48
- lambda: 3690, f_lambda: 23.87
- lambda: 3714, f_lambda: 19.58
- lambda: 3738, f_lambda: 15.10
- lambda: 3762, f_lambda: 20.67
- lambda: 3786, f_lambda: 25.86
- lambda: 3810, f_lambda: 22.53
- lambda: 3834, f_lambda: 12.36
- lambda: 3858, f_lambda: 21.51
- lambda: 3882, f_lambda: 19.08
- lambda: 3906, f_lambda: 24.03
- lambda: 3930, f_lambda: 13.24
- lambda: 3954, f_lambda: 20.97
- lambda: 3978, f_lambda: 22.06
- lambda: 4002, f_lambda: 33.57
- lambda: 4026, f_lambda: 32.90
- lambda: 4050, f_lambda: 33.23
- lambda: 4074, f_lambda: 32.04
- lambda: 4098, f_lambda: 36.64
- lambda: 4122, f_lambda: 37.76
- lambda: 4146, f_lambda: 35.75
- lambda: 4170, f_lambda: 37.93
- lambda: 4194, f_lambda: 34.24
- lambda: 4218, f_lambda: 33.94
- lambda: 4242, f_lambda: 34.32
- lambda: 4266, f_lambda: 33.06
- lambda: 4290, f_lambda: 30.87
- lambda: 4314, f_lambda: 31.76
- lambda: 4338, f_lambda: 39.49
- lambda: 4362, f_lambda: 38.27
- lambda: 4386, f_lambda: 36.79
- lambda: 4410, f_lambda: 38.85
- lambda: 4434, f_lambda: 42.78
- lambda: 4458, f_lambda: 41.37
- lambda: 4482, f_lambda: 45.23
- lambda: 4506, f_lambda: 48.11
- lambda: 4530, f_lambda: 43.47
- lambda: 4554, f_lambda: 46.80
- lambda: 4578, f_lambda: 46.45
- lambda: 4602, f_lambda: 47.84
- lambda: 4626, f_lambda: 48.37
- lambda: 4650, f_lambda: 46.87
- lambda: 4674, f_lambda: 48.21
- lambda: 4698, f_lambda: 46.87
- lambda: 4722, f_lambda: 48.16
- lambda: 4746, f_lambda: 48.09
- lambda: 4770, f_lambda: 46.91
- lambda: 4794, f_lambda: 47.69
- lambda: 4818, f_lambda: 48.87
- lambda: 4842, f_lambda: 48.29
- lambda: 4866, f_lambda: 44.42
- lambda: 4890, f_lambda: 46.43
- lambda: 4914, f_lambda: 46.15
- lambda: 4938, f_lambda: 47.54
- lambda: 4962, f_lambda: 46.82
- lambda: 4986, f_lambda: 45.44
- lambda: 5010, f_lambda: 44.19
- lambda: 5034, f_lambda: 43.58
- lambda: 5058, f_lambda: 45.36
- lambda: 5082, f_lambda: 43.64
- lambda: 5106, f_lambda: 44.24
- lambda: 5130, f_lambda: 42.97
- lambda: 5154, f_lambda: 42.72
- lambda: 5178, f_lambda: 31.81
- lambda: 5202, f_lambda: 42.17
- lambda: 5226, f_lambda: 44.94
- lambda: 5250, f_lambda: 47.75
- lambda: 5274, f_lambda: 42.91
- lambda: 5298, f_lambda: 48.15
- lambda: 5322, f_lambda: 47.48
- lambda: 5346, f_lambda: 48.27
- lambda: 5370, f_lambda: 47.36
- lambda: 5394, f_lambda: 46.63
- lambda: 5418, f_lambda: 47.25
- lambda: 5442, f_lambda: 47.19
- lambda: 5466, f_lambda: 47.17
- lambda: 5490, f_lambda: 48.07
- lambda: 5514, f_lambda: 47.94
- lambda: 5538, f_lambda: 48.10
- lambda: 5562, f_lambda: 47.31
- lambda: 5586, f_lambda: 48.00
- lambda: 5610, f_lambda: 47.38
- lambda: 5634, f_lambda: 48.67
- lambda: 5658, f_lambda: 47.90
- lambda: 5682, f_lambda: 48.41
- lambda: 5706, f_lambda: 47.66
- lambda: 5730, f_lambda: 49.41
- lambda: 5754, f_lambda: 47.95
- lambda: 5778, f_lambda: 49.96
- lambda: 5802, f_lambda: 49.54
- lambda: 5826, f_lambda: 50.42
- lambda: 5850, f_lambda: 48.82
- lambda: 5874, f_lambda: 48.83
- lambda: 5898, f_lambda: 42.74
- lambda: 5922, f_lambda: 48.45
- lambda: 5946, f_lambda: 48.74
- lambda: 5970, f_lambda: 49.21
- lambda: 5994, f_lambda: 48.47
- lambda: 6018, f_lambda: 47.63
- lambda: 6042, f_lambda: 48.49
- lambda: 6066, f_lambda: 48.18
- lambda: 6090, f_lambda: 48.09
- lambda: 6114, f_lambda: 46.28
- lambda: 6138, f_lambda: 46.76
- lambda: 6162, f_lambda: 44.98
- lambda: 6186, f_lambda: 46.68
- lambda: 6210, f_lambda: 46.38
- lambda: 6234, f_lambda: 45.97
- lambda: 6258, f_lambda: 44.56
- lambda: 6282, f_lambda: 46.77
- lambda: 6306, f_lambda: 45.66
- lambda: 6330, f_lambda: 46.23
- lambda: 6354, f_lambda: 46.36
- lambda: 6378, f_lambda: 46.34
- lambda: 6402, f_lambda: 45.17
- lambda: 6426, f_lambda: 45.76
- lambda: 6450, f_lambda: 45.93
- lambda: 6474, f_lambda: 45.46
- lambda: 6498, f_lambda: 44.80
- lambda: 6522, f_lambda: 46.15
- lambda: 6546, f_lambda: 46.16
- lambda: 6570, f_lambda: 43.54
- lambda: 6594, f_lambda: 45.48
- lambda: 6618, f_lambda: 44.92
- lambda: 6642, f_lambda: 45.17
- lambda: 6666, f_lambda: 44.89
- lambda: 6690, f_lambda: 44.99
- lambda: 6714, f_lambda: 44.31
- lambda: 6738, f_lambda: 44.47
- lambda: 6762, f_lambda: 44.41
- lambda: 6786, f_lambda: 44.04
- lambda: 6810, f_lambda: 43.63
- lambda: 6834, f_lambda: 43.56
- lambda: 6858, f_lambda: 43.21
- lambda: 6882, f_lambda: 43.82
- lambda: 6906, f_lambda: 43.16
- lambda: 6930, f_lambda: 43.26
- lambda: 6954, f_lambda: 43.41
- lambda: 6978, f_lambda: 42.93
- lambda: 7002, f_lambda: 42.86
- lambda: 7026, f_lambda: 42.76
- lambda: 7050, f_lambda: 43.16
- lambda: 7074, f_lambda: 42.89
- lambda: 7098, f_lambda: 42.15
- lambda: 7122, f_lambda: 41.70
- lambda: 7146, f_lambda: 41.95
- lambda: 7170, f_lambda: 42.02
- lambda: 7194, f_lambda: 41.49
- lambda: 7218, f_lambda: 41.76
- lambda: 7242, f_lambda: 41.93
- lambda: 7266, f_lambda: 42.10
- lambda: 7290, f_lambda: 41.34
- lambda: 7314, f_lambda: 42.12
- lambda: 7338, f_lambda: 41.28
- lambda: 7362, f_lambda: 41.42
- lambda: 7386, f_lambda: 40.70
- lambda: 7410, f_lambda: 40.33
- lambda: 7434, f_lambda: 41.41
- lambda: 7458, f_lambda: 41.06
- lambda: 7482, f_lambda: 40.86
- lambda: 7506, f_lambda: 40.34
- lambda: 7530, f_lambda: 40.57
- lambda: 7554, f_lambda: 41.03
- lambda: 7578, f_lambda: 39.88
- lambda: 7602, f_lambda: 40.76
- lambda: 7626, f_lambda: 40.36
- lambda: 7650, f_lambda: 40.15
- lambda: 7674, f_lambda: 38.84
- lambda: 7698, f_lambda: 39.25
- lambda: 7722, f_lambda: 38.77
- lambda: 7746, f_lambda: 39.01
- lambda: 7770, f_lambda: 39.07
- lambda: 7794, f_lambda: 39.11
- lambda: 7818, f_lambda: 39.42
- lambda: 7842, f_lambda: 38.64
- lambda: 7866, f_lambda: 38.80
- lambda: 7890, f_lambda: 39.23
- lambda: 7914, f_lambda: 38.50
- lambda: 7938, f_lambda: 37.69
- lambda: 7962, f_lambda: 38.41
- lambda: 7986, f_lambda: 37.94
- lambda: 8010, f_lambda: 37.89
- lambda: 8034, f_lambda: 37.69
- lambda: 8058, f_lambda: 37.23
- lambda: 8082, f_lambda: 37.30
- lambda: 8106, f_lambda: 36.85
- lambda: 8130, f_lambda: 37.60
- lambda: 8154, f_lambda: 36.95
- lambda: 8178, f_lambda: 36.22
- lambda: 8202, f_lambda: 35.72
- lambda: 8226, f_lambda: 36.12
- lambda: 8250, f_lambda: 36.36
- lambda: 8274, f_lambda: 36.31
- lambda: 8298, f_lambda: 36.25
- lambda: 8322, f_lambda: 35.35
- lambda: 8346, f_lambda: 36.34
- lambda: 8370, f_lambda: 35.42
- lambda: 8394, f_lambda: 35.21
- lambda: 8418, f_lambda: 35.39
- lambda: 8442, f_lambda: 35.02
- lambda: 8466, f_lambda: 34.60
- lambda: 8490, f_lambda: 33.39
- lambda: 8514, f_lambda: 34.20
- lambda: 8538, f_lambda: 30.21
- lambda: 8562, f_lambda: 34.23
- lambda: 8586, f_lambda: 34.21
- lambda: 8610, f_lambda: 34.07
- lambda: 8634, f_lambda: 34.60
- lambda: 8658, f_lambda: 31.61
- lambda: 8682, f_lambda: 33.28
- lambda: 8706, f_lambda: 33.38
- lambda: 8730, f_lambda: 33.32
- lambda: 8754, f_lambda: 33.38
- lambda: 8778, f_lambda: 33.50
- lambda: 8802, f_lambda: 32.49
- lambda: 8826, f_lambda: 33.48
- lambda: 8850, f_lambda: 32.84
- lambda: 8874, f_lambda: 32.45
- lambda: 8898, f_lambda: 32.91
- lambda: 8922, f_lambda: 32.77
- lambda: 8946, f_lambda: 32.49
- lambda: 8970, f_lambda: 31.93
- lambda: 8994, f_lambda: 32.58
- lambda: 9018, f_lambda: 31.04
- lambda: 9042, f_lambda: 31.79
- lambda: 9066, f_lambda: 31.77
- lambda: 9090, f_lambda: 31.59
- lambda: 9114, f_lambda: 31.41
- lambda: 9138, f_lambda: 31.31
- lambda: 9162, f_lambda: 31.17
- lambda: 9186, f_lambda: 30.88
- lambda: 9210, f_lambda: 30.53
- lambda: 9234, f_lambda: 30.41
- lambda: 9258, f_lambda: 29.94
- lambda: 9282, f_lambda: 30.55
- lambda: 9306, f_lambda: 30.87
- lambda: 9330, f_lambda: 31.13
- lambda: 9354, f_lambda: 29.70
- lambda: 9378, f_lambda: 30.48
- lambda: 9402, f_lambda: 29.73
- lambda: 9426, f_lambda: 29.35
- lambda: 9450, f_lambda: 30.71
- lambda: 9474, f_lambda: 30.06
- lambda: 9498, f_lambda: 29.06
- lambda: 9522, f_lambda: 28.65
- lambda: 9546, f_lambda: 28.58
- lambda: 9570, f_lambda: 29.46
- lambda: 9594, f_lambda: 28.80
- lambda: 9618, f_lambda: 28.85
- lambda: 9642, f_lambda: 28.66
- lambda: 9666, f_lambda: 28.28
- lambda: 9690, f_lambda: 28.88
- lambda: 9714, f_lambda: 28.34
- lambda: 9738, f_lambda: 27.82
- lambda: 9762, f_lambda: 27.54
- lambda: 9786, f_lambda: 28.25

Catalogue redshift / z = 0.00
